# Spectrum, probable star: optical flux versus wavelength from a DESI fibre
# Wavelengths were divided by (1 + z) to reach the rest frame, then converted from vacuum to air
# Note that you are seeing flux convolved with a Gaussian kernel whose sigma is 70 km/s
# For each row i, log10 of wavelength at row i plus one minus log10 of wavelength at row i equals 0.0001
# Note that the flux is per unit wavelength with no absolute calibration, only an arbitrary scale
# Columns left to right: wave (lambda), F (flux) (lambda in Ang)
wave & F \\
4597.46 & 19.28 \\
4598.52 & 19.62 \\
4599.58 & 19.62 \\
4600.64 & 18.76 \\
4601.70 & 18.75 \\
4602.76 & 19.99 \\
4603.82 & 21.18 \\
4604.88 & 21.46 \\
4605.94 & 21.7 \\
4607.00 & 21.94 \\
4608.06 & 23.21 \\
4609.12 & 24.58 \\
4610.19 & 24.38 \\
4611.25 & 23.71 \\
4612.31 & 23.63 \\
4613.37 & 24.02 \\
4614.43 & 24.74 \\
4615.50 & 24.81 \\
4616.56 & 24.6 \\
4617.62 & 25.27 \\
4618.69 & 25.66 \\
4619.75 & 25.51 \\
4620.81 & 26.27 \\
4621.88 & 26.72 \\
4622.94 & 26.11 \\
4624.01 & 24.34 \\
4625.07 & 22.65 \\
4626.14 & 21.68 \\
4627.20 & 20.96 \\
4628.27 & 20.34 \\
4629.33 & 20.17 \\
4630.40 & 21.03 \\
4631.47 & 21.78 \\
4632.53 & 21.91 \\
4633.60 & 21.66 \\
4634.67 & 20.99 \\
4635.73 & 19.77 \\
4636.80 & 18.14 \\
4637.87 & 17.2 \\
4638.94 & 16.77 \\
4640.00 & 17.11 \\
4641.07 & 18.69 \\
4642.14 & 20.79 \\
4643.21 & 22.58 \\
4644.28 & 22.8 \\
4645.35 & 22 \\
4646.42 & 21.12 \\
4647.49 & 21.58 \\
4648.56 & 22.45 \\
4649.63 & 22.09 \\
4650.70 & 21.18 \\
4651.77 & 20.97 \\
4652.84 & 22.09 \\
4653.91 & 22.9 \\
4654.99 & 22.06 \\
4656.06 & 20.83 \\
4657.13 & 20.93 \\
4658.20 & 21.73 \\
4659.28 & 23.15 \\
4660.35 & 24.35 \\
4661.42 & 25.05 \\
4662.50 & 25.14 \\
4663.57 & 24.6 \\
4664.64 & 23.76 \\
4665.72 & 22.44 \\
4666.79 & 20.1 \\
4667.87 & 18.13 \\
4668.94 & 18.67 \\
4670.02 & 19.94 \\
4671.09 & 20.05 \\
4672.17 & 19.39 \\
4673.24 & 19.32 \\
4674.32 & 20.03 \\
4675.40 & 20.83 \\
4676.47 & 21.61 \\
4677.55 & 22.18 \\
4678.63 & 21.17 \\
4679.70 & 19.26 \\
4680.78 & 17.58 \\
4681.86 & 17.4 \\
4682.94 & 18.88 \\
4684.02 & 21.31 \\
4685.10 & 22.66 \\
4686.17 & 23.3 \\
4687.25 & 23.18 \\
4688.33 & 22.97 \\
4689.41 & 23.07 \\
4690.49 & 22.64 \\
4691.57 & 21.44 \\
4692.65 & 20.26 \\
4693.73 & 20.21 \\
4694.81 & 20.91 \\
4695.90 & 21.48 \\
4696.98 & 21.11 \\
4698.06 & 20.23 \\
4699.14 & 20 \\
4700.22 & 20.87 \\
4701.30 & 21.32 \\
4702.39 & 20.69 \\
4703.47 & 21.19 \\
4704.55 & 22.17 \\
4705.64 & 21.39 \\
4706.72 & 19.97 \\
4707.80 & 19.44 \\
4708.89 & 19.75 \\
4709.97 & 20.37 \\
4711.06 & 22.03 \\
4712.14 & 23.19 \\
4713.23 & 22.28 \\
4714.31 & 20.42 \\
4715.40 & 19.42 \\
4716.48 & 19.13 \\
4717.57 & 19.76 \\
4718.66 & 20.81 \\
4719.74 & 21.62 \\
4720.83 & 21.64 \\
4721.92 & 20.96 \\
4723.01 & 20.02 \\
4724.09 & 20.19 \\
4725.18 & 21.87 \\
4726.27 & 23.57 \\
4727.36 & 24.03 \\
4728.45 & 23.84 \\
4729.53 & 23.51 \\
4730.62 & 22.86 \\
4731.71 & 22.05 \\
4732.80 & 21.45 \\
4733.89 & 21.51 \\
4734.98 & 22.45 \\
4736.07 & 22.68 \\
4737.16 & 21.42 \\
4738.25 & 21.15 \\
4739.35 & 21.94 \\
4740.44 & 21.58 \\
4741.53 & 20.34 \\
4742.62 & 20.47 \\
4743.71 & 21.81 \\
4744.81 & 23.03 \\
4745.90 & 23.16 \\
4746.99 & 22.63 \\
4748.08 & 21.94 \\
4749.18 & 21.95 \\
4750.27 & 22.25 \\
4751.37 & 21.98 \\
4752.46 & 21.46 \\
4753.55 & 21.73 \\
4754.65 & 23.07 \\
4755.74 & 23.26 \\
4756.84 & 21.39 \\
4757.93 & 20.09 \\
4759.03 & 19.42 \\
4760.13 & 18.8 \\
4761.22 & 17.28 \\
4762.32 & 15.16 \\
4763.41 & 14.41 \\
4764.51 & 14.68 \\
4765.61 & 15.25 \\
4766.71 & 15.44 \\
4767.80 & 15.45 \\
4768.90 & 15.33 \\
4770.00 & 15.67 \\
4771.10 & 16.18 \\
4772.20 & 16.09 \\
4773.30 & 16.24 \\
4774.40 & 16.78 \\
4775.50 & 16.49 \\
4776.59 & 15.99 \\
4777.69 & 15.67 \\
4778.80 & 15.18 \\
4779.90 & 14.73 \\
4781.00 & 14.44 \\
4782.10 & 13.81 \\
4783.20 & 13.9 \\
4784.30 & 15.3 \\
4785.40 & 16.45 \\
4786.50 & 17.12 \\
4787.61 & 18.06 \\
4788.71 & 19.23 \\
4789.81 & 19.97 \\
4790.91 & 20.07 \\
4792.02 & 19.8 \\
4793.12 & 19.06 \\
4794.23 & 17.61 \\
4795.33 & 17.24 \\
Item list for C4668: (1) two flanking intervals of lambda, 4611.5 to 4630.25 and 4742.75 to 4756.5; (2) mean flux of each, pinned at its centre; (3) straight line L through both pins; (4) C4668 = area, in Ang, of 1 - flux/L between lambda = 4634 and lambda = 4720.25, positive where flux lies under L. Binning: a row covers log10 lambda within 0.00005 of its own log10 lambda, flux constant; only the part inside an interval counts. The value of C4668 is 8.1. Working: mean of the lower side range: 23.9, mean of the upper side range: 22.3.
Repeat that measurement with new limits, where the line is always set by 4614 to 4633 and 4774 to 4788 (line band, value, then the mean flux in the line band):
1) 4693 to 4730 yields -3.93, 21.2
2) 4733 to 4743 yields -2.08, 21.5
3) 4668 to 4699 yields -0.26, 20.7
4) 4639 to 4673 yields 0.69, 21.5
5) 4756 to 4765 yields -0.62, 17.8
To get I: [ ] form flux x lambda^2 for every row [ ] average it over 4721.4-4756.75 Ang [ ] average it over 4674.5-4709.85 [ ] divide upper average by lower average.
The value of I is 1.07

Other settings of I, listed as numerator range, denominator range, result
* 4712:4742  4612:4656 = 1.02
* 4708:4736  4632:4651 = 1.09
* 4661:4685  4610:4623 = 0.85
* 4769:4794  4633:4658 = 0.85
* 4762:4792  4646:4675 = 0.78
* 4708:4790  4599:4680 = 0.94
